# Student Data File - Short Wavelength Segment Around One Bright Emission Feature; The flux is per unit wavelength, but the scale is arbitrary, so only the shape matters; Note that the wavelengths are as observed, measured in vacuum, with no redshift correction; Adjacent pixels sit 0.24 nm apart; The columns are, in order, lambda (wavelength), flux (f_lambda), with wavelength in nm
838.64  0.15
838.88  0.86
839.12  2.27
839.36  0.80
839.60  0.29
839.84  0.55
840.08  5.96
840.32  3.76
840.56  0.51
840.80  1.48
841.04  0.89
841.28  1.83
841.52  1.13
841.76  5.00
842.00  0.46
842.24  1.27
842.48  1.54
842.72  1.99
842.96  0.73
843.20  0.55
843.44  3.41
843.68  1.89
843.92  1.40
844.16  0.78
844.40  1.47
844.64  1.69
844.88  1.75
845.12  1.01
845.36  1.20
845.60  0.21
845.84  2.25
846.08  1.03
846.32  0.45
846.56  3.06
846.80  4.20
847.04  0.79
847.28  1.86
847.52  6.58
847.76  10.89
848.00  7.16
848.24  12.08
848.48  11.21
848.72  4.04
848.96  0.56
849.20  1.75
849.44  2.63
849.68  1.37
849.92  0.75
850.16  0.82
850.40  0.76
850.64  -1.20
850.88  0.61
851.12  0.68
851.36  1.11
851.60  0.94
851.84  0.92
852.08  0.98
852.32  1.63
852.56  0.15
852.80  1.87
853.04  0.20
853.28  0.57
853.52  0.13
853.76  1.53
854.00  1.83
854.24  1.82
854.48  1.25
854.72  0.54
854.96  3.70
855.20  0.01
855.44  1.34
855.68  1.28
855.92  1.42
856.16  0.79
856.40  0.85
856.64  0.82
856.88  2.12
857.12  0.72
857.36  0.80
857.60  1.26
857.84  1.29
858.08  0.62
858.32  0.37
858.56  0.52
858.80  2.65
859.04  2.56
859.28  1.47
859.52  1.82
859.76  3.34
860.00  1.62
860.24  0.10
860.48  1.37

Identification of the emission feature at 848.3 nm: [O II]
